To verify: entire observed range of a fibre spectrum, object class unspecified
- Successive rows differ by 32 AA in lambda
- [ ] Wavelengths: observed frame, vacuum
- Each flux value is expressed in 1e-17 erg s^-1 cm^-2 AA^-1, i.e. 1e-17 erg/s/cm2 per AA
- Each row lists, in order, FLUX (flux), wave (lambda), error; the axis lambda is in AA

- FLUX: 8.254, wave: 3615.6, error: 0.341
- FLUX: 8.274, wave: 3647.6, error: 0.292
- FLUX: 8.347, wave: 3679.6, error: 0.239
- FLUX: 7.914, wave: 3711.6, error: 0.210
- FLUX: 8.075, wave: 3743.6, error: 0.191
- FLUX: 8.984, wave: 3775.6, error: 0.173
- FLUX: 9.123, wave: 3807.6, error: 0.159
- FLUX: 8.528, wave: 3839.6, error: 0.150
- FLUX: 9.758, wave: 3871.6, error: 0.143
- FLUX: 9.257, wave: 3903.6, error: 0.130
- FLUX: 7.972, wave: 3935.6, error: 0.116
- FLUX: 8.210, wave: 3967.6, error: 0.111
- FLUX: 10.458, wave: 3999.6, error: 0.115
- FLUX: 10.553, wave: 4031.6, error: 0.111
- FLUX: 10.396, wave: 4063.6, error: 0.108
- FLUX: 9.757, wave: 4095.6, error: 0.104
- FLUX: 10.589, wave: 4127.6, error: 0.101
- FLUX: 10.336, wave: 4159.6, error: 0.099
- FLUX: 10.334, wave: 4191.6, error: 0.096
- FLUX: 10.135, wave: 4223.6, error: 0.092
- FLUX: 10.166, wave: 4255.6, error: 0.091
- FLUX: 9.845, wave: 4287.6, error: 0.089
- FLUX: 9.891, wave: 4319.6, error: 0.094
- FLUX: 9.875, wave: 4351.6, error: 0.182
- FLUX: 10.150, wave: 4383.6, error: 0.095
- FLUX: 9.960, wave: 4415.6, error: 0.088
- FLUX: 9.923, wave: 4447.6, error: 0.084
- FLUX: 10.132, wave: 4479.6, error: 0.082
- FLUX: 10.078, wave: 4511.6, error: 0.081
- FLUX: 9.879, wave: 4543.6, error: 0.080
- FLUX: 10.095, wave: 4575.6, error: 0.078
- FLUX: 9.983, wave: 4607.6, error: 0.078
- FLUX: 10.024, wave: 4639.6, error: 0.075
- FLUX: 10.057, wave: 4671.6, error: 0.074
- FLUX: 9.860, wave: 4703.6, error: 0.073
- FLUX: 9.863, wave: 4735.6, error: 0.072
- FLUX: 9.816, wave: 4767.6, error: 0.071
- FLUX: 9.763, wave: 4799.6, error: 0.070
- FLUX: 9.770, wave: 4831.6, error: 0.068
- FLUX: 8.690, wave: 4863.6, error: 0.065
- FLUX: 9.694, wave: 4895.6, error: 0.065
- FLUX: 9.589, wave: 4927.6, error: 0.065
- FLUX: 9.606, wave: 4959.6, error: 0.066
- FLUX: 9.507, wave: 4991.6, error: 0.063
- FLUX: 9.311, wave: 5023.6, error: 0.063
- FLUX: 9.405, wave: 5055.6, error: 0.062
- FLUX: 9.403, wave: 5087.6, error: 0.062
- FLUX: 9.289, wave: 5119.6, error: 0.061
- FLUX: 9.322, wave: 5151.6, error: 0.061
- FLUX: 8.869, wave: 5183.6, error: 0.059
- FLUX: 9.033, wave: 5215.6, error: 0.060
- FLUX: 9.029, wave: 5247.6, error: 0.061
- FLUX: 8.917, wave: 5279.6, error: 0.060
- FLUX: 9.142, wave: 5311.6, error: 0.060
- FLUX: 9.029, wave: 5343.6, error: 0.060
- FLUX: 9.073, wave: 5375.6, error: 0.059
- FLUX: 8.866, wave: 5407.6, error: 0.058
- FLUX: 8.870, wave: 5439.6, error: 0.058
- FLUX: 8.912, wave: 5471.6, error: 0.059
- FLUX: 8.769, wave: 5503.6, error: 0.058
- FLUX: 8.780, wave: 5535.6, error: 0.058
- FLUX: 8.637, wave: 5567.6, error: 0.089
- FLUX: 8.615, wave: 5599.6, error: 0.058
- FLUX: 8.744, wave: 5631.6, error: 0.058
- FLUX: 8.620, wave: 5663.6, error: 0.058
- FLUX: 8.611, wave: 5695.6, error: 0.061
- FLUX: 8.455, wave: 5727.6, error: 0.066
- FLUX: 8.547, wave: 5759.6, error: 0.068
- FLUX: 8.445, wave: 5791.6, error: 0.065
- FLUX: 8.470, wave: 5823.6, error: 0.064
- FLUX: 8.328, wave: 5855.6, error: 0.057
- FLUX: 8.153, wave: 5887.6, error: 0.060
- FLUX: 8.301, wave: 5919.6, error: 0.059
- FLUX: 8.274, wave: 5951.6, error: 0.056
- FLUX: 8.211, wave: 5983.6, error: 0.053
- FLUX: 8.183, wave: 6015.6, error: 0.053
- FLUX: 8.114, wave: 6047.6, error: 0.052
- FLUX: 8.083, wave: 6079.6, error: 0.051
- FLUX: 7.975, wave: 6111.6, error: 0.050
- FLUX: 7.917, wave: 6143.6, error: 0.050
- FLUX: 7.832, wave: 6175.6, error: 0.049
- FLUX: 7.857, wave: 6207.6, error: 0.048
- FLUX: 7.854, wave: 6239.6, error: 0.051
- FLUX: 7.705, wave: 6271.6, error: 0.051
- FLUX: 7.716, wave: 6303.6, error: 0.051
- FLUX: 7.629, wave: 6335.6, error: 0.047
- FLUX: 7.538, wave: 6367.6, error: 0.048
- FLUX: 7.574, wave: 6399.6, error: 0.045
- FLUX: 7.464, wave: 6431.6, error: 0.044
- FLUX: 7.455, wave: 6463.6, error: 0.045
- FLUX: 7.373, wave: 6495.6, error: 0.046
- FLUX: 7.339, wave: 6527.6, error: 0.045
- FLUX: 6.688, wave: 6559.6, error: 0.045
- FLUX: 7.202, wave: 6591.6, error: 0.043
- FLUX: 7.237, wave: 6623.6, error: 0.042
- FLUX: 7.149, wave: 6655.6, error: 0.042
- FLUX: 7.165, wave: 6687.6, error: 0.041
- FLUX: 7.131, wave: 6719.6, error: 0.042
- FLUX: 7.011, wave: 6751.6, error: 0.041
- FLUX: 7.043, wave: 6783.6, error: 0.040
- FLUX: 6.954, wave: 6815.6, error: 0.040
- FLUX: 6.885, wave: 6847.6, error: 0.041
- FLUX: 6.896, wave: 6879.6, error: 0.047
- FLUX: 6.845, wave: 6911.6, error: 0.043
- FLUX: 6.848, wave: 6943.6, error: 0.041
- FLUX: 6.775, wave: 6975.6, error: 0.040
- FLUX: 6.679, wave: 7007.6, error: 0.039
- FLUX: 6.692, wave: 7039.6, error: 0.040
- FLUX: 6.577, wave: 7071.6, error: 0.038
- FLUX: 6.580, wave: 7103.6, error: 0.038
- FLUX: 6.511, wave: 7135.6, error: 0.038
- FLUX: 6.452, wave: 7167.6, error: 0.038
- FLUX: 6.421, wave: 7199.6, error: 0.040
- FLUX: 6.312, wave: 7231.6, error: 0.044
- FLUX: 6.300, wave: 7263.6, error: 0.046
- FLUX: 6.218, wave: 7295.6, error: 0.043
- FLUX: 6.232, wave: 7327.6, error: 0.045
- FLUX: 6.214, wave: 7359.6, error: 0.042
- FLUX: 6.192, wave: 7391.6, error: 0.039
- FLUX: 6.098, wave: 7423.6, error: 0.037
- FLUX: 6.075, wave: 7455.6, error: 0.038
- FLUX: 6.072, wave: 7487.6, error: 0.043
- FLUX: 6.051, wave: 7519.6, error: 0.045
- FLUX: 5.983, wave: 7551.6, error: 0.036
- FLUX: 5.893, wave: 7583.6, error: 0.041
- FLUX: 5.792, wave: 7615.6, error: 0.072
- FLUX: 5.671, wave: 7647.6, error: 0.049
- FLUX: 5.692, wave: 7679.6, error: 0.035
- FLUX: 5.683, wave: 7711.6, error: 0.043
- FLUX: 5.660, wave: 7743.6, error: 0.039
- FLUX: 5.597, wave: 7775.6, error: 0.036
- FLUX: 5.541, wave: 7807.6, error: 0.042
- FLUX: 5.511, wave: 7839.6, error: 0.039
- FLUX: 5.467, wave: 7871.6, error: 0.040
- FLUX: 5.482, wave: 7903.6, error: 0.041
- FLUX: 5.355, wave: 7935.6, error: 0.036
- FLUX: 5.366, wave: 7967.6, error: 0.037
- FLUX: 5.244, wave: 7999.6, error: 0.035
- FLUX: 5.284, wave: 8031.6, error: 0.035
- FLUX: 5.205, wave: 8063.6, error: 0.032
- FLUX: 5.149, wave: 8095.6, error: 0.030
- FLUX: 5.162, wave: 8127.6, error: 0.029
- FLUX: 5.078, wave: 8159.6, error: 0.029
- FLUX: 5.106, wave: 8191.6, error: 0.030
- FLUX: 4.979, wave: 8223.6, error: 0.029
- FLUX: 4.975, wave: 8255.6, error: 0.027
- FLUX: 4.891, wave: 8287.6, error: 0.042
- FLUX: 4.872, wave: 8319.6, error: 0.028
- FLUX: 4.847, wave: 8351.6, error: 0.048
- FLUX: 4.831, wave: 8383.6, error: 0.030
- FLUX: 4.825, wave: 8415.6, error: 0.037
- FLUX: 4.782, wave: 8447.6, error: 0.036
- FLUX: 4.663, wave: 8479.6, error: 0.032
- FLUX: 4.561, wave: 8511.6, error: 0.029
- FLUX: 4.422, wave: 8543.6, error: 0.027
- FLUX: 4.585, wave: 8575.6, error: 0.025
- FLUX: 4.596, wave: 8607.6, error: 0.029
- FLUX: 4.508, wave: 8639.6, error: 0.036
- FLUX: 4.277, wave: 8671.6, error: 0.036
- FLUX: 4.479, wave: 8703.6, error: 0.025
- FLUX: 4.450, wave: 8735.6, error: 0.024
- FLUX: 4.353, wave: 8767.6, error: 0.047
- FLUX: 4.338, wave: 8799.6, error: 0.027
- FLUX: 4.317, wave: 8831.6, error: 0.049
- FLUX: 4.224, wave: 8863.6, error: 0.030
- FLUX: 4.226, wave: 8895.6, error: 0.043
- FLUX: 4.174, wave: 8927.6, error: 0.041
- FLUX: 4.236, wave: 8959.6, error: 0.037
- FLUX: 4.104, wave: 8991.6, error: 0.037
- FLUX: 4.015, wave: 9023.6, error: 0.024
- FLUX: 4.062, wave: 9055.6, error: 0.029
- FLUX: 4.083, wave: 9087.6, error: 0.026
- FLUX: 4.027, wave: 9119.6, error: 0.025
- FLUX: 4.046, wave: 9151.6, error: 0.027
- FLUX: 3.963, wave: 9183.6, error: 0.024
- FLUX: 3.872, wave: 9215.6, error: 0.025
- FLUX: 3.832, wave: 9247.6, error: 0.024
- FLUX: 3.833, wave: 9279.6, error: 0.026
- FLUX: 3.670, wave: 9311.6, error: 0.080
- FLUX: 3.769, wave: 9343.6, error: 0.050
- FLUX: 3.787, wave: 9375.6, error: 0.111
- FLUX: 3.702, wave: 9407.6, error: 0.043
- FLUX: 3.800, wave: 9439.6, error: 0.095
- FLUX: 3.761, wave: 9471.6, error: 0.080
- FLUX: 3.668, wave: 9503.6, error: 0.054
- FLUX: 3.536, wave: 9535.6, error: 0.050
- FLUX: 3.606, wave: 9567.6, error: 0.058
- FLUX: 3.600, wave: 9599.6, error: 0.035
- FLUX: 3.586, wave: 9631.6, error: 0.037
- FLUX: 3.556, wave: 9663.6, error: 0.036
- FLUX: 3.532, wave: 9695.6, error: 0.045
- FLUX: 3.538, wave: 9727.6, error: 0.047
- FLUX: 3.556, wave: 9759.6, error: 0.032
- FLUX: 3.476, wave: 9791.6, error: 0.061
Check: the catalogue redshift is 0.000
